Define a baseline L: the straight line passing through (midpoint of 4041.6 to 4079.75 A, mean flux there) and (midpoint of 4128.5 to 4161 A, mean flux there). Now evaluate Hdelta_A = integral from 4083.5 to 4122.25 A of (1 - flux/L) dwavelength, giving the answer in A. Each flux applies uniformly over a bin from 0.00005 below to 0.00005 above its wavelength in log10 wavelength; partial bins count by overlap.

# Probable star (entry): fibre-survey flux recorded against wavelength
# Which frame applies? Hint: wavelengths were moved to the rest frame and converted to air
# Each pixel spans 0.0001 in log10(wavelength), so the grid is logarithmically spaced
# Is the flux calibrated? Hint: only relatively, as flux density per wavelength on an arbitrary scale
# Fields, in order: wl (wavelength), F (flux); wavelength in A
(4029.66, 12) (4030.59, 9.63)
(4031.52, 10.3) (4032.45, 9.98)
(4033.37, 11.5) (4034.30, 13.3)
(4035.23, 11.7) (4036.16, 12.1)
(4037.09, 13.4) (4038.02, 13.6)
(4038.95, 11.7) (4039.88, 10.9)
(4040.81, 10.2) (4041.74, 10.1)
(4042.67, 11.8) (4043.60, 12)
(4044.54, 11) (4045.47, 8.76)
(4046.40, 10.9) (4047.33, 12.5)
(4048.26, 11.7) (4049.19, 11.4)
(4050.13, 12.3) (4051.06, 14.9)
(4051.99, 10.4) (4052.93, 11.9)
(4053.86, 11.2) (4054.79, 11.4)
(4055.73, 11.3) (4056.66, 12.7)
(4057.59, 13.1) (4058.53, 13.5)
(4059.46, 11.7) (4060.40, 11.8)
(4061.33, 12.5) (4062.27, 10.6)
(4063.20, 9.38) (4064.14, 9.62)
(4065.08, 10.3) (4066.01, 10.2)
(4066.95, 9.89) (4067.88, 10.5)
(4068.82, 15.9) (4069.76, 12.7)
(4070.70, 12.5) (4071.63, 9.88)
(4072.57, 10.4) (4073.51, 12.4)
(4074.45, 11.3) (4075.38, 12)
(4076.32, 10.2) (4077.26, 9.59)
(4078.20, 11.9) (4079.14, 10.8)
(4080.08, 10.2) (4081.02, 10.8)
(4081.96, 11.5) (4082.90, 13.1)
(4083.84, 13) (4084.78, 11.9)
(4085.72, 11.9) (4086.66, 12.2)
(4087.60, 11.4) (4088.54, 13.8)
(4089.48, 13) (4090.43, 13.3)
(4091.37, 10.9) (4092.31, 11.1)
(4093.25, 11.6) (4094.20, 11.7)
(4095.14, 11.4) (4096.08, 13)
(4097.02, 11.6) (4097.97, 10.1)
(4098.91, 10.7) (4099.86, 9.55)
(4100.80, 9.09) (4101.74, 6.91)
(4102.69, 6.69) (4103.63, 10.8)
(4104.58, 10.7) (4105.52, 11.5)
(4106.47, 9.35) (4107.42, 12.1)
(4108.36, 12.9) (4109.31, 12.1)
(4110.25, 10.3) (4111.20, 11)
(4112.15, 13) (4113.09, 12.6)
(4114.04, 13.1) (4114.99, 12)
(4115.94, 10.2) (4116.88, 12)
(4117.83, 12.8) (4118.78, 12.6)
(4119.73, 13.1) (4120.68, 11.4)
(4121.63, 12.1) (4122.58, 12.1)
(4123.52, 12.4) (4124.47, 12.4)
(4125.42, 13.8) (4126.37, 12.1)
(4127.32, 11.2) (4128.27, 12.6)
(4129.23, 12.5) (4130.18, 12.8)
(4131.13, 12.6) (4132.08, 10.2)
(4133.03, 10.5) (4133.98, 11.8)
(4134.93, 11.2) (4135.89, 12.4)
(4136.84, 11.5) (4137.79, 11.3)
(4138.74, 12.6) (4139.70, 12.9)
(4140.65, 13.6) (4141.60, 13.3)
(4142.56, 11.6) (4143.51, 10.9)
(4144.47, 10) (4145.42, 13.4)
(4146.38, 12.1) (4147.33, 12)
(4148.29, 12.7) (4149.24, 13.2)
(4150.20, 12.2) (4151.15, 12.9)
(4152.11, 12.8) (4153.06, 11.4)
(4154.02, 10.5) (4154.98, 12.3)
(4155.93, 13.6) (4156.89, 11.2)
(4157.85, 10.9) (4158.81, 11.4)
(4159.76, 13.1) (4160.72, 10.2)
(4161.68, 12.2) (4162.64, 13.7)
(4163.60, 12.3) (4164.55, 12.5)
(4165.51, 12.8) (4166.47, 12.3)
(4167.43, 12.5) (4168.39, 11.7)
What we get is 0.8 A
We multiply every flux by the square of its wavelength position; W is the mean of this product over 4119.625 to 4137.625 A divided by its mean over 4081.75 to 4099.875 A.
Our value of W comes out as 1.03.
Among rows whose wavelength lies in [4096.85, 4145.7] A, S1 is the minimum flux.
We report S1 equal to 6.69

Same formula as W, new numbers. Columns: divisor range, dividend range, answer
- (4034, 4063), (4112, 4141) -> 1.07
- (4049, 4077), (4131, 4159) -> 1.08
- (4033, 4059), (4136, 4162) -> 1.07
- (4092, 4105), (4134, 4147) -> 1.19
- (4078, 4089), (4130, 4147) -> 1.03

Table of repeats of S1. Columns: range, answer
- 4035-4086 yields 8.76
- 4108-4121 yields 10.2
